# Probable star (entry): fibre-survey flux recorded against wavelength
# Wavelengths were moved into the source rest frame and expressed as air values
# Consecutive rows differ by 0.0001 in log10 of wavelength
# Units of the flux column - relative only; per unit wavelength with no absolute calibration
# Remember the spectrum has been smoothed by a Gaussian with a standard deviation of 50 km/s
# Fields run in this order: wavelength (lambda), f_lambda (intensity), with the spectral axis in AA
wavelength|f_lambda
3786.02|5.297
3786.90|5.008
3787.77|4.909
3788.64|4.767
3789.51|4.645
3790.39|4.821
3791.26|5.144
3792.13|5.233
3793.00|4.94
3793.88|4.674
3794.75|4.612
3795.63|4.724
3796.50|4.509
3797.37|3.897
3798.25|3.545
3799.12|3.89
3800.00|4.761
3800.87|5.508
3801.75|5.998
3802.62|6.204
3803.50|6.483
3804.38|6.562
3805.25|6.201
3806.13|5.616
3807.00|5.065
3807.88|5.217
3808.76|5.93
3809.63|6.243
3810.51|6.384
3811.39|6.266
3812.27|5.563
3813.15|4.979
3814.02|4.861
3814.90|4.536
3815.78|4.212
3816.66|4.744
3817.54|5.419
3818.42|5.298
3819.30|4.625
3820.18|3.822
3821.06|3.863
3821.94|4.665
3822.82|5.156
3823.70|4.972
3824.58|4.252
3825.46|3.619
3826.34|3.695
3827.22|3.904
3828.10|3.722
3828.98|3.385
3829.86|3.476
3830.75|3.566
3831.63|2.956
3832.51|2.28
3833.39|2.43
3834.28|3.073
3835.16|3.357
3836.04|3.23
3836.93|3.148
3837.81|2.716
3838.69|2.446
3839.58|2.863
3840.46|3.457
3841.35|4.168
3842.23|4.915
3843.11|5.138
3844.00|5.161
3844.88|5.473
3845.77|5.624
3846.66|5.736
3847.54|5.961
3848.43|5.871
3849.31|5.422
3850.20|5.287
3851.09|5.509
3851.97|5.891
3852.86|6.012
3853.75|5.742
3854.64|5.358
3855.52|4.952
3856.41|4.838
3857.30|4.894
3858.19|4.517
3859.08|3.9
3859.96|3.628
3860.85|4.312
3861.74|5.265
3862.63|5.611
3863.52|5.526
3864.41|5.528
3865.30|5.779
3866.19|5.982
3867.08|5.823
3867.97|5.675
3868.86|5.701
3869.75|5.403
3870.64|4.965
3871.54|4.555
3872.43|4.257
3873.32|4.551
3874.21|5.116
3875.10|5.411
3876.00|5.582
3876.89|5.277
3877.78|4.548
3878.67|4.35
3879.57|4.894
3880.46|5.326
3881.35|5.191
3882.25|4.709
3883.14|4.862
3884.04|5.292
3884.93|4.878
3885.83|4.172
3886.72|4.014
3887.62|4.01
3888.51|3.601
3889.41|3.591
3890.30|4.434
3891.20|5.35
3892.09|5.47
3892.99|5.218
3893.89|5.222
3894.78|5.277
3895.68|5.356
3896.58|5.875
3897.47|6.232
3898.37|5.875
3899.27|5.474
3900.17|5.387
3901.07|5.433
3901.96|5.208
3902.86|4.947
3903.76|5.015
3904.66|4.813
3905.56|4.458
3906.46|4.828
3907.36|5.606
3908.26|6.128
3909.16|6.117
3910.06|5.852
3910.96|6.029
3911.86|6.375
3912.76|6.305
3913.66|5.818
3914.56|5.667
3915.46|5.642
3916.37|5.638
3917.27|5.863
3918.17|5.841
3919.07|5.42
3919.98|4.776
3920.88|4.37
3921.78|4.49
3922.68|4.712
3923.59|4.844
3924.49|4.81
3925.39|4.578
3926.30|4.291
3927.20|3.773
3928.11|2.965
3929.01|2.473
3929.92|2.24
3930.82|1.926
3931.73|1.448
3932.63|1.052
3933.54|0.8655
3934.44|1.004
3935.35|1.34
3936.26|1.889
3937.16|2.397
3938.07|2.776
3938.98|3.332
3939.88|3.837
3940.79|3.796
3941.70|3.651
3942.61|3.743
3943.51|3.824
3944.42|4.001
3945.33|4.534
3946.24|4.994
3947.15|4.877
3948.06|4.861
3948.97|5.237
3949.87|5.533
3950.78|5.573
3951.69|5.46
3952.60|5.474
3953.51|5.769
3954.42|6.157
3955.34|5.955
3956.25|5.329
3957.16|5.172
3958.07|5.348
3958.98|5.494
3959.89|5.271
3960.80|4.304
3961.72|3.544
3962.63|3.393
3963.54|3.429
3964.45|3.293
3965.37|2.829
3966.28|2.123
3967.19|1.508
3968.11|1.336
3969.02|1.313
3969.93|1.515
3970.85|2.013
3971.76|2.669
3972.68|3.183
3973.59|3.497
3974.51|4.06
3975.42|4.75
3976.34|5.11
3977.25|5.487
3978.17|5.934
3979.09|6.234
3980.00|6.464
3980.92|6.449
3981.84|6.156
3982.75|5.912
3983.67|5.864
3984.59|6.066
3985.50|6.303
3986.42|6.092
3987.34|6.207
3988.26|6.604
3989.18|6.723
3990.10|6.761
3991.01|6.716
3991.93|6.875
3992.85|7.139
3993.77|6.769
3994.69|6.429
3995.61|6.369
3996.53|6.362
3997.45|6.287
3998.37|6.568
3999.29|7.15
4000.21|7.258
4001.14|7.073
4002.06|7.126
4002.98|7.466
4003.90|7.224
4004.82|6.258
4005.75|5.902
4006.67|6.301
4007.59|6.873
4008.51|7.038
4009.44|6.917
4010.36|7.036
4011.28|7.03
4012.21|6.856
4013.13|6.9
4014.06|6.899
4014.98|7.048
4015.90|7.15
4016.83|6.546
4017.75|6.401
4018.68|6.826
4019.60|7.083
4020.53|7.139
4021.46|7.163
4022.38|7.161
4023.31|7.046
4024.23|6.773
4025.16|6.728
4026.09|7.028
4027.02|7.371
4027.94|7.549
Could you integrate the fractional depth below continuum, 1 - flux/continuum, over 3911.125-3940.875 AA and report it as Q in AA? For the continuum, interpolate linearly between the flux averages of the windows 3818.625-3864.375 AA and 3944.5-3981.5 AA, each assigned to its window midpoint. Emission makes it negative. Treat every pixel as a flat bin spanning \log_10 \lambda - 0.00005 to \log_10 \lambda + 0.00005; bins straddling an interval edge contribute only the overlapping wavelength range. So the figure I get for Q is 3.64 AA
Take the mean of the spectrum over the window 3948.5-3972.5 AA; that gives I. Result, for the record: 4.03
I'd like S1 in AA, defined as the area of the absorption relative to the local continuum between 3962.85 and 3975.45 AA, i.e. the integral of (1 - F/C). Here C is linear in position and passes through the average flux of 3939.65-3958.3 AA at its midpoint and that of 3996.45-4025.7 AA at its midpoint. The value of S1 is 6.7 AA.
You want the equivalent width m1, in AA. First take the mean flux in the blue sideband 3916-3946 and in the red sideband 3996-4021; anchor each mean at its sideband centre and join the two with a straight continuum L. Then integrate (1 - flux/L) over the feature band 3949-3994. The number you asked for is 2.9 AA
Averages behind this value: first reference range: 3.53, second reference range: 6.84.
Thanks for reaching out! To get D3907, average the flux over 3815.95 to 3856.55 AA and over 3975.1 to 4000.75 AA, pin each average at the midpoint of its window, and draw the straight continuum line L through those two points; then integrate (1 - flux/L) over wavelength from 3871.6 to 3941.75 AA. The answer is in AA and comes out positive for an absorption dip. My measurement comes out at 9.4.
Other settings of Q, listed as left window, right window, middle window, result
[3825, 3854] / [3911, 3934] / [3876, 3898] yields -3.37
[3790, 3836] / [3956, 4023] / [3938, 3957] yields 2.40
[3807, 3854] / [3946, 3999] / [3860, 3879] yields -2.01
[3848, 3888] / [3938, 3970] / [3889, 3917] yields -4.42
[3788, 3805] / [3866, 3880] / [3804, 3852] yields 4.61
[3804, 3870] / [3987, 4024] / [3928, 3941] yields 8.26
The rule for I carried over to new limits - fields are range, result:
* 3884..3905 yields 5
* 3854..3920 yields 5.18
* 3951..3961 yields 5.46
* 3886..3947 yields 4.42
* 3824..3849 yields 3.93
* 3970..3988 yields 5.12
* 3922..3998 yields 4.43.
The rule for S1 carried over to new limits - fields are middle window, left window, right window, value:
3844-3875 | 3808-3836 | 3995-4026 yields -2.6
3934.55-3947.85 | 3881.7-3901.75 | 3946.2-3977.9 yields 2.8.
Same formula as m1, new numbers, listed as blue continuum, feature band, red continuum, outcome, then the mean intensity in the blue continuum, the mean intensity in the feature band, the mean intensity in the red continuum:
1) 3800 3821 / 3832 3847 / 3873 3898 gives 4.0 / 5.42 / 3.82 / 4.93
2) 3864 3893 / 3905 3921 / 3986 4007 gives -0.5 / 4.95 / 5.62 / 6.68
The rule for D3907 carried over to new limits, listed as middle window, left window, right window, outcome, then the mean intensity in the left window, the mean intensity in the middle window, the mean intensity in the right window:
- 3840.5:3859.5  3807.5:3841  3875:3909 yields -3.1 AA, 4.16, 5.22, 5.04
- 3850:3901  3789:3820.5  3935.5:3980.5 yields -4.5 AA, 5.15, 5.08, 4.11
